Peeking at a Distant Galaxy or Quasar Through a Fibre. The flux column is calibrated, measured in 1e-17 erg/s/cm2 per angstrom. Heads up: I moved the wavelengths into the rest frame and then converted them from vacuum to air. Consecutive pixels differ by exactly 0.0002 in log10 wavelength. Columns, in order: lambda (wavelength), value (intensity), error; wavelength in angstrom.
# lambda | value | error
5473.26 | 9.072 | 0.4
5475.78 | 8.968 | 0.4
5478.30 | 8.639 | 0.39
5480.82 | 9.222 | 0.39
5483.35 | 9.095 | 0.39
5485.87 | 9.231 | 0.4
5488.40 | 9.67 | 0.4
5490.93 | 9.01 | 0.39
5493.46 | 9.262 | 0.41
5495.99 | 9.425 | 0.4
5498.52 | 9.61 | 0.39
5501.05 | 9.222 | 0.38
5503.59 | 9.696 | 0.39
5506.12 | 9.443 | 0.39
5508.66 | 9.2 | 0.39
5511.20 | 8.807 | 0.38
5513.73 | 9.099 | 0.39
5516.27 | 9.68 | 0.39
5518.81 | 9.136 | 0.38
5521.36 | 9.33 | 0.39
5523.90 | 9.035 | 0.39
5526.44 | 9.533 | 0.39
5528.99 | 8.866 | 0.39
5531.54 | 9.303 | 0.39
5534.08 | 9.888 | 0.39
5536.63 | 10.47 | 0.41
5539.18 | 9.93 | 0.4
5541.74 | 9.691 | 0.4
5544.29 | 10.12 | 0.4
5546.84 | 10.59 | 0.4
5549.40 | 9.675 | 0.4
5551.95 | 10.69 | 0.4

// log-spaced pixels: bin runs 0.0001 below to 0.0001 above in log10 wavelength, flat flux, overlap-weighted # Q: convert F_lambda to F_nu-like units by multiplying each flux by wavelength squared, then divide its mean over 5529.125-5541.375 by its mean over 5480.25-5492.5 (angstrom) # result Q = 1.1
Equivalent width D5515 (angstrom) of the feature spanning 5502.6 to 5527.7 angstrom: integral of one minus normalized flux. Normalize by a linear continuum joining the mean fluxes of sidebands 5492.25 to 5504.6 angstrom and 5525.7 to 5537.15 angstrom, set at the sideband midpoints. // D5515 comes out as 0.5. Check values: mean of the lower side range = 9.44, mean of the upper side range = 9.56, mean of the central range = 9.29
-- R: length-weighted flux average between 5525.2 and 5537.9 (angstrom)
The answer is 9.61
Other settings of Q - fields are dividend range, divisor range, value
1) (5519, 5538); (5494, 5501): 1.01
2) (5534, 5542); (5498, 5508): 1.07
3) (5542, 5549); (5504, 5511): 1.11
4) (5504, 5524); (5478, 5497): 1.01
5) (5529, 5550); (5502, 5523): 1.08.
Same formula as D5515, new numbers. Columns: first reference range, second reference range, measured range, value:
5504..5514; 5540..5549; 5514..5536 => 0.5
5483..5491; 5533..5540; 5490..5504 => 0.2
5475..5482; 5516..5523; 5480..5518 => -0.8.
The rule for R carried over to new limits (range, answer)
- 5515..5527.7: 9.34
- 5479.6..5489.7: 9.3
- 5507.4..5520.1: 9.18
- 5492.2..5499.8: 9.44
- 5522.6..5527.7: 9.3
